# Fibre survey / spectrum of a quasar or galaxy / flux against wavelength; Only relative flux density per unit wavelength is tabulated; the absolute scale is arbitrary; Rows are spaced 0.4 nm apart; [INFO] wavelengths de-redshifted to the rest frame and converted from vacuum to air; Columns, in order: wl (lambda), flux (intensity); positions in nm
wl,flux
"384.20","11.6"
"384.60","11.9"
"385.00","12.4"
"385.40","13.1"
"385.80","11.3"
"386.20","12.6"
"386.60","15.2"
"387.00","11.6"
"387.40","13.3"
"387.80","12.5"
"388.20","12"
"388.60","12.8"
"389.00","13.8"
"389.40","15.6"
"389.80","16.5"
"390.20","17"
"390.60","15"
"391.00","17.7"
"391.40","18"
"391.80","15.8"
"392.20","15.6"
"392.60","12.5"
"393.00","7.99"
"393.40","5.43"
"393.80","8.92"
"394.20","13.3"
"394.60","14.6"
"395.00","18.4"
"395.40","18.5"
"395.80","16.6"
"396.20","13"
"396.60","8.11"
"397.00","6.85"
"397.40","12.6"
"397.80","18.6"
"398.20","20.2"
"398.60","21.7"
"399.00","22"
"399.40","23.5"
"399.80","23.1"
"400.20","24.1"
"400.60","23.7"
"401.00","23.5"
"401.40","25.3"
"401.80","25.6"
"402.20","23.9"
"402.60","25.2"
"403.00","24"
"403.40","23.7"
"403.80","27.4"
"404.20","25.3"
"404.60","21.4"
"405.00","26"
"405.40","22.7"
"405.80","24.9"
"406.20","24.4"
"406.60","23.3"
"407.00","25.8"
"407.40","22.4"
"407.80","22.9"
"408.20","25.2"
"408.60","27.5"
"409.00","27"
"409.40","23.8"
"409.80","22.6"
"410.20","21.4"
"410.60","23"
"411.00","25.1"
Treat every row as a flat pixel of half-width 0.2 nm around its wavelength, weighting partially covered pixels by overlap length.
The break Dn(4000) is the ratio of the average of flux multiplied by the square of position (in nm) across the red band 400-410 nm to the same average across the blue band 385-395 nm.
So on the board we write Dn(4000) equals 2.0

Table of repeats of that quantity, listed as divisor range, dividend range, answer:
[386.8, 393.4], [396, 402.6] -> 1.50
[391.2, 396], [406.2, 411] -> 1.88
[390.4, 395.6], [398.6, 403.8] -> 1.79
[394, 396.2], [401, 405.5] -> 1.60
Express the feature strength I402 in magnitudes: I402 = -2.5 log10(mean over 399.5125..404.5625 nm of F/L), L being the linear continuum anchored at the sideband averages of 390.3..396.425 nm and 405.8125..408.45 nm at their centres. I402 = -0.20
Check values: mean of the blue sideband 14.1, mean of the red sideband 24.1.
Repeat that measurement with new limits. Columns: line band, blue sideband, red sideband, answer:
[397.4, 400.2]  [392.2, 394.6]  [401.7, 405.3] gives -0.162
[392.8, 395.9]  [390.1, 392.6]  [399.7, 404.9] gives 0.403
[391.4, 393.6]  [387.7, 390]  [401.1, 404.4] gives 0.349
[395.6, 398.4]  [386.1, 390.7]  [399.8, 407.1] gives 0.410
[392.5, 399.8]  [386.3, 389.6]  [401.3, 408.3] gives 0.265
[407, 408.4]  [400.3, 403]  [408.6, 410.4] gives 0.017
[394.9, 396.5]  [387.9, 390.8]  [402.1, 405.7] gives 0.178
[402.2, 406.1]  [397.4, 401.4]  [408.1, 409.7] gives -0.030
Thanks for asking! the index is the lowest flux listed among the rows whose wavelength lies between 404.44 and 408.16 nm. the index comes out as 21.4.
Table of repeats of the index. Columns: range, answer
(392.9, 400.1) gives 5.43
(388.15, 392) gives 12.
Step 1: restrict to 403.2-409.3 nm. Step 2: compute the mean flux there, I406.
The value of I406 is 24.6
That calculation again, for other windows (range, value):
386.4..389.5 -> 13.3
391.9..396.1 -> 13.2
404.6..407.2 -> 24.3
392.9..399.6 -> 14.8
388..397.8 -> 13.7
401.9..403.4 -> 24.4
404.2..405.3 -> 23.9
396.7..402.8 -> 21.1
